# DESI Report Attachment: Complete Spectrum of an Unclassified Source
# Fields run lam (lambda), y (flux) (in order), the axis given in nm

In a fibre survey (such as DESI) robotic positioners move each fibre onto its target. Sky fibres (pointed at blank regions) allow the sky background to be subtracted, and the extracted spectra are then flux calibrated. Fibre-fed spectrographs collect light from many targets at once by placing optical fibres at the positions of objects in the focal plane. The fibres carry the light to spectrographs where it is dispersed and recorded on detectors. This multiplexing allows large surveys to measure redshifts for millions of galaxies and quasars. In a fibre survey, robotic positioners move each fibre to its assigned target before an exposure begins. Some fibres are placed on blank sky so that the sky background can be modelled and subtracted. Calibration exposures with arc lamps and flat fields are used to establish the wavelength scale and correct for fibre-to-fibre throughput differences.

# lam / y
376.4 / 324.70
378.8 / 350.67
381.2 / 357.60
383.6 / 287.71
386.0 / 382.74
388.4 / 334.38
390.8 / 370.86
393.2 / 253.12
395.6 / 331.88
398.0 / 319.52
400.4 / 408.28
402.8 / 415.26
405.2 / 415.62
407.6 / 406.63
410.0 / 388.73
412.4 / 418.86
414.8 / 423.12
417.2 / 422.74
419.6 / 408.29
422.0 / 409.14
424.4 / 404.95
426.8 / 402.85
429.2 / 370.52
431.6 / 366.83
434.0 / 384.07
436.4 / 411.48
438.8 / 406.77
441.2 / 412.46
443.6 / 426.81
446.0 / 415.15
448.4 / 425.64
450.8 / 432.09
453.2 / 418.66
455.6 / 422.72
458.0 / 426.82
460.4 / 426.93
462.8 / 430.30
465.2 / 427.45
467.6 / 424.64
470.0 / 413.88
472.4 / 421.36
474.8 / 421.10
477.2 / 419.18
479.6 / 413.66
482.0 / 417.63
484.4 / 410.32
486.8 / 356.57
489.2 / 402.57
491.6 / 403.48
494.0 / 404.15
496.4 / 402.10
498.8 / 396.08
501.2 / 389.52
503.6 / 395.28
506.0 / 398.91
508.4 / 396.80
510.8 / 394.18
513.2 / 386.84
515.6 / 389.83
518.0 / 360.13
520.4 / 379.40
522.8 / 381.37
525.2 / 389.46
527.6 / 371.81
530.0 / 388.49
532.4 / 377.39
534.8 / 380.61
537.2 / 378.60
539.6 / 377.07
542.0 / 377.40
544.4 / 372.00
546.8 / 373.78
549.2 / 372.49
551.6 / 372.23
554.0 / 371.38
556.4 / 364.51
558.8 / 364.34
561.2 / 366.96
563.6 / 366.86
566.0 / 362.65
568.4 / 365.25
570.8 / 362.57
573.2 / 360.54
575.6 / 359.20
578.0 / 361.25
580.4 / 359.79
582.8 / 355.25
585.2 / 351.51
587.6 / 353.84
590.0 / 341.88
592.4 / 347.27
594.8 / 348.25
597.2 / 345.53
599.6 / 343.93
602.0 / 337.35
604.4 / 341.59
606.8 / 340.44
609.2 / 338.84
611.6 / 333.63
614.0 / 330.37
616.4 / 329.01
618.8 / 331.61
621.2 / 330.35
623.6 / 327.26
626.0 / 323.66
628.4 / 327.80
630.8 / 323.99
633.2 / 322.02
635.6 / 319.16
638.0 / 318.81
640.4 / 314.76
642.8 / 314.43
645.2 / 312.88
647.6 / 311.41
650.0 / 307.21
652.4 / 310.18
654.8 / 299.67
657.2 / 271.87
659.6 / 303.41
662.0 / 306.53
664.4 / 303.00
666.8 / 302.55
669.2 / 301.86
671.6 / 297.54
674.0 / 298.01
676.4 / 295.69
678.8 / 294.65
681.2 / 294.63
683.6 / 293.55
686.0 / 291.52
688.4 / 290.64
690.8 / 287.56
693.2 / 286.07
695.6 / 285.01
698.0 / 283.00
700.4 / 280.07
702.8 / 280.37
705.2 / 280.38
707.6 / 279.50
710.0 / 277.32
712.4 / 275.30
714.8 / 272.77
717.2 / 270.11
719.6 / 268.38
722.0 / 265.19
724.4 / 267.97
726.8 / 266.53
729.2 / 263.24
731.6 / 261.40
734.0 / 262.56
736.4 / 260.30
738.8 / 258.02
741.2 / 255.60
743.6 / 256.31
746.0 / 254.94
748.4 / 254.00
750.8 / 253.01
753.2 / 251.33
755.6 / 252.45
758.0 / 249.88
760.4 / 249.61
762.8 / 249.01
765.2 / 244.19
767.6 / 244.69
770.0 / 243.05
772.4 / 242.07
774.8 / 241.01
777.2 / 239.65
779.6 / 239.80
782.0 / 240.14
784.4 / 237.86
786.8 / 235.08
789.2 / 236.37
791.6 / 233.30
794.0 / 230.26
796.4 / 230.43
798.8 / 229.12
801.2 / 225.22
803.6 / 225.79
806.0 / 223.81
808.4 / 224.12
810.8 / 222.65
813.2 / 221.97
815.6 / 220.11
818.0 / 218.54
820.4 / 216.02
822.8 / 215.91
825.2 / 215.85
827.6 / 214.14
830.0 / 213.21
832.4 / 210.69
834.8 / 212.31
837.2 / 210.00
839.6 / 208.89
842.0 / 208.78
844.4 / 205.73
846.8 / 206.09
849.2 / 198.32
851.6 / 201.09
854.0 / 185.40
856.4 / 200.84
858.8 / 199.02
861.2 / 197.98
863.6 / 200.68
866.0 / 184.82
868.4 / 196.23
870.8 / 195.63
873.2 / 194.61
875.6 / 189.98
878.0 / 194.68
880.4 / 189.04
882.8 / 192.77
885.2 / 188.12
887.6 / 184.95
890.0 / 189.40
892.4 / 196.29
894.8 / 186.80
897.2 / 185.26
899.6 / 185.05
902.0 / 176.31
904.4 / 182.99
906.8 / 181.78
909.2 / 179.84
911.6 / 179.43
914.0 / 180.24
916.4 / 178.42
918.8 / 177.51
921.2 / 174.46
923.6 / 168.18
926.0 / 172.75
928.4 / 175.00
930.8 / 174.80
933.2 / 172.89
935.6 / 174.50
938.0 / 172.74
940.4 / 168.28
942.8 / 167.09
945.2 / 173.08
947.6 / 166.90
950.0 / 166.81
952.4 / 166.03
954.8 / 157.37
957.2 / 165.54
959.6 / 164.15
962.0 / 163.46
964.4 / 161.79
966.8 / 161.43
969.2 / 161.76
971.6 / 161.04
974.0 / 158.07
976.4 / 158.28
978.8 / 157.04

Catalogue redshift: 0.00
